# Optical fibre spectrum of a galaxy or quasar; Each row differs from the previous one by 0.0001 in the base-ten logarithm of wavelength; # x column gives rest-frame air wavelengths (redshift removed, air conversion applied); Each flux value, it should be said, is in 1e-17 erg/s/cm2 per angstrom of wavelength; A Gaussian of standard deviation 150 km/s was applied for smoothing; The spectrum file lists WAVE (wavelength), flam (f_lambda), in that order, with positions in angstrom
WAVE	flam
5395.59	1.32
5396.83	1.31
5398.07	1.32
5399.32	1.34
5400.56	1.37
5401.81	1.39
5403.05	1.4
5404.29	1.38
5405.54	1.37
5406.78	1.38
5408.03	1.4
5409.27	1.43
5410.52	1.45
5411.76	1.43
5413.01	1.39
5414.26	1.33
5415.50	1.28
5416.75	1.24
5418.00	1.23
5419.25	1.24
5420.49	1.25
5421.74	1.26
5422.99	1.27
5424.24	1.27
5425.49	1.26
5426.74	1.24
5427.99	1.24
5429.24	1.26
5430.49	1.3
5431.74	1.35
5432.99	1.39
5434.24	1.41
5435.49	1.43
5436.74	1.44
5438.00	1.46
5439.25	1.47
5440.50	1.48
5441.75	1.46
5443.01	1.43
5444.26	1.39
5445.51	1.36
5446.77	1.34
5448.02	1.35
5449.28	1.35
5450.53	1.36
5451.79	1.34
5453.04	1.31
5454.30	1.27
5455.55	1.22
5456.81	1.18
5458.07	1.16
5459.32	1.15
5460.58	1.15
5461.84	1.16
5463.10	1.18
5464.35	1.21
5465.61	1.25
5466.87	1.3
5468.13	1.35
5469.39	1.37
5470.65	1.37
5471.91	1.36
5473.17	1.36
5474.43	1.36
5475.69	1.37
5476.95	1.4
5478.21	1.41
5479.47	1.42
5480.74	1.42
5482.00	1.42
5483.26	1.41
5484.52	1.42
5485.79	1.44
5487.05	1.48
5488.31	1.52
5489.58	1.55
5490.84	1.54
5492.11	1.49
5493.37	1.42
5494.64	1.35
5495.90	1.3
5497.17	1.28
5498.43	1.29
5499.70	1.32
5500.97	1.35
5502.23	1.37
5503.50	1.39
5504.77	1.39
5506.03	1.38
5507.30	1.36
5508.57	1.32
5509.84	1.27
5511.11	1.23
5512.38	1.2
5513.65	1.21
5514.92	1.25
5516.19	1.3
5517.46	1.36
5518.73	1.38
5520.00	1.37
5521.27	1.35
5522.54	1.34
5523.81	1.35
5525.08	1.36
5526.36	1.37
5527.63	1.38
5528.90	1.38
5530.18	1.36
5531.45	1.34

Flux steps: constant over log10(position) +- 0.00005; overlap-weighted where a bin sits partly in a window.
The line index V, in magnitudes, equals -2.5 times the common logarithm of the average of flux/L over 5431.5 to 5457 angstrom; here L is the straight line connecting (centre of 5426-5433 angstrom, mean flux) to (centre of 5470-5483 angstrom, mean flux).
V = -0.045 mag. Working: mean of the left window 1.29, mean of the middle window 1.37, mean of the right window 1.39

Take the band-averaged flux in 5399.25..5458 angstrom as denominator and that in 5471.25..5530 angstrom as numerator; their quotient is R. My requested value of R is 1.0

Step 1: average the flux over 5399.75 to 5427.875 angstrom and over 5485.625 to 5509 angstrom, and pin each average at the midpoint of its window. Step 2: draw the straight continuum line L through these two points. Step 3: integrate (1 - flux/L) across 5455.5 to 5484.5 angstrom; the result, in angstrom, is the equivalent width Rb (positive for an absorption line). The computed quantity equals 1.4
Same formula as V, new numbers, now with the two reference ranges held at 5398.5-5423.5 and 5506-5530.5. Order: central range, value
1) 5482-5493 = -0.114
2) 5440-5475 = 0.023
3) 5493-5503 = -0.005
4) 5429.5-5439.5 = -0.048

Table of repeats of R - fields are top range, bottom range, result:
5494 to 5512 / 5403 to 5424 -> 0.99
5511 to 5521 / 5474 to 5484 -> 0.92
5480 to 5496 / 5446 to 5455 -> 1.09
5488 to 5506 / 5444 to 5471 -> 1.09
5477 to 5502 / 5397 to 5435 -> 1.06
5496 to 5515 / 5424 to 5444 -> 0.95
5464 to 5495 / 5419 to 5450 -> 1.04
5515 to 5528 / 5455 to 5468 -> 1.12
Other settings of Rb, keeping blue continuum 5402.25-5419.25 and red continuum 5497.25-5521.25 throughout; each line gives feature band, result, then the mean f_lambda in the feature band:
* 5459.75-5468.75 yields 0.7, 1.23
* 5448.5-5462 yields 1.0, 1.24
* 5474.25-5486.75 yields -0.8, 1.41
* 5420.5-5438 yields 0.4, 1.32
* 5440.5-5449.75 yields -0.3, 1.39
